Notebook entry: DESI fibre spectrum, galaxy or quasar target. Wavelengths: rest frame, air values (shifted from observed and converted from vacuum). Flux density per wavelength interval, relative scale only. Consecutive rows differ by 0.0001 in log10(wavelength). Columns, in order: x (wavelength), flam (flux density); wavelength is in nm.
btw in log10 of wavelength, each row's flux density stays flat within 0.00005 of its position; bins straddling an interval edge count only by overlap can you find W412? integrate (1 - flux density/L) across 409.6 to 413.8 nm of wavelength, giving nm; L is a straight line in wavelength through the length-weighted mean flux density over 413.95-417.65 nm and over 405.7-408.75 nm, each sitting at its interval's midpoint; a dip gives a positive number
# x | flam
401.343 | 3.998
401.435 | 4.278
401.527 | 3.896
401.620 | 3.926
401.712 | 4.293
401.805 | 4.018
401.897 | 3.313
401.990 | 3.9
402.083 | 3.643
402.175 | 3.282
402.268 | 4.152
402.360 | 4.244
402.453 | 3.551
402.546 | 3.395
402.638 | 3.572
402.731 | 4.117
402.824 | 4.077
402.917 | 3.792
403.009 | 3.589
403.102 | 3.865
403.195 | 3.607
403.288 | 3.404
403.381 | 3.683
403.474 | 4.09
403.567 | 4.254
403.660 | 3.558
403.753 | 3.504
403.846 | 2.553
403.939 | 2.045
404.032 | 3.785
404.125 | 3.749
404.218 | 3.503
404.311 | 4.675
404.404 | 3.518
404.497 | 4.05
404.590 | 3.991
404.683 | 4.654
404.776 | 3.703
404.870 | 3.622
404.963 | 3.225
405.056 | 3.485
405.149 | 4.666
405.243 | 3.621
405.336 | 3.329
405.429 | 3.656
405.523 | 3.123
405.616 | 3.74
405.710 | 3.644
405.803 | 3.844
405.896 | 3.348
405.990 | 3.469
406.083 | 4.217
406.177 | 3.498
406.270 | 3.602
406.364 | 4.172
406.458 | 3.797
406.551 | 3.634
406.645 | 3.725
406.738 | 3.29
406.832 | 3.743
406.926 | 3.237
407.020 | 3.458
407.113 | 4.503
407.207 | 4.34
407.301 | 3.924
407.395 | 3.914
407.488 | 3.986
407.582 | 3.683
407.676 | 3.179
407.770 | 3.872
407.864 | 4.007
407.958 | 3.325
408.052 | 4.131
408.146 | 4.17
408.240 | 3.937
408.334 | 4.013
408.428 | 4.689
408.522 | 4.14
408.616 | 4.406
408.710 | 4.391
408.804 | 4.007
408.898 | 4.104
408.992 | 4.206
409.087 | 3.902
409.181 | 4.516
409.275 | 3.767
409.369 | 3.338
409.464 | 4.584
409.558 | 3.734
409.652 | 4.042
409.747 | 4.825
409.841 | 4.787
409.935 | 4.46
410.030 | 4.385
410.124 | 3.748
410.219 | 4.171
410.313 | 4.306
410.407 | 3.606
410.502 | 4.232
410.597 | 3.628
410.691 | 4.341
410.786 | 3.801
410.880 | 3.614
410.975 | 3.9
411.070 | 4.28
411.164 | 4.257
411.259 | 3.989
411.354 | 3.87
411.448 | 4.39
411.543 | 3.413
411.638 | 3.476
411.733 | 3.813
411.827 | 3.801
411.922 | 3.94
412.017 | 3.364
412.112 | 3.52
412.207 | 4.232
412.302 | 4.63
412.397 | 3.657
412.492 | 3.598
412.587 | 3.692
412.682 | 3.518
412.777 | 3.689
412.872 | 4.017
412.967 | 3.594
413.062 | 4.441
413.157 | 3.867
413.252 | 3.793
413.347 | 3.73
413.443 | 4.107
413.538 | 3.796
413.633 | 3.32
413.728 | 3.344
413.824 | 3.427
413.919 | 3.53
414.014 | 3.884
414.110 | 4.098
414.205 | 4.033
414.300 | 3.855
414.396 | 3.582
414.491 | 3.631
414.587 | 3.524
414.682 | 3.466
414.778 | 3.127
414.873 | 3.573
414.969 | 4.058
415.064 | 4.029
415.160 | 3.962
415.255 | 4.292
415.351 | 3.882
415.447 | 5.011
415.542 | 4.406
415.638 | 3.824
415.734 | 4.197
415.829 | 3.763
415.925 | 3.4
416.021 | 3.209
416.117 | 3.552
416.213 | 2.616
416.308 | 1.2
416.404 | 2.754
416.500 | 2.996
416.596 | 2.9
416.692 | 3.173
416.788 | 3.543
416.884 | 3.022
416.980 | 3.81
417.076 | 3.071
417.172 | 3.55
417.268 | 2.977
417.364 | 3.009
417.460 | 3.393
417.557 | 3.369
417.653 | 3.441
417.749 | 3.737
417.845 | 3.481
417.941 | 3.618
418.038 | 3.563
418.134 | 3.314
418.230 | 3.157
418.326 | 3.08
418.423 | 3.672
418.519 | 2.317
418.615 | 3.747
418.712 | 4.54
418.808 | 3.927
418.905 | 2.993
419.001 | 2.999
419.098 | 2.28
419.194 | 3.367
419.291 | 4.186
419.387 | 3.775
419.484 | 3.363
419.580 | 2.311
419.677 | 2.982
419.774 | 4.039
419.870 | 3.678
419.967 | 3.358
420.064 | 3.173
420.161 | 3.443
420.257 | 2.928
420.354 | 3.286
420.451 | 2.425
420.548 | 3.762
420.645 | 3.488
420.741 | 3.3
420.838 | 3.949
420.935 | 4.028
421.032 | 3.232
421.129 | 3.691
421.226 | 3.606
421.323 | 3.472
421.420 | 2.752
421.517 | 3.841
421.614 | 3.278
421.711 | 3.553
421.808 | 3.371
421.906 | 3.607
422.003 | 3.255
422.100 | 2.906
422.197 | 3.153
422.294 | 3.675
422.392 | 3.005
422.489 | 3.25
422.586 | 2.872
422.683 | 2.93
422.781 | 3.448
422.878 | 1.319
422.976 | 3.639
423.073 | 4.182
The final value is -0.28 nm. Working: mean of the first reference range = 3.86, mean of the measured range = 3.93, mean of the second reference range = 3.52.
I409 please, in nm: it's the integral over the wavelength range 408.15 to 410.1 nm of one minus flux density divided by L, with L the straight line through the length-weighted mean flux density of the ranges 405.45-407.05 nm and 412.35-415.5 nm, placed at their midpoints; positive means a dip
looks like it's -0.28 nm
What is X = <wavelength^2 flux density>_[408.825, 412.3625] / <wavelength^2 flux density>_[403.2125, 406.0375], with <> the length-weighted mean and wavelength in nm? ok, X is 1.1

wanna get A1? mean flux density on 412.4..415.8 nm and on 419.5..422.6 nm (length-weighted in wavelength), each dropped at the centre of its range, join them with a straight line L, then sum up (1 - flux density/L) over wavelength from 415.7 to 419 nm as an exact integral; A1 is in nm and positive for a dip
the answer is 0.28 nm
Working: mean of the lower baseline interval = 3.82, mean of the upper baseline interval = 3.34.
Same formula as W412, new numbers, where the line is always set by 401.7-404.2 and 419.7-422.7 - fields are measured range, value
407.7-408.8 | -0.16 nm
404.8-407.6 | -0.09 nm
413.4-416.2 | -0.25 nm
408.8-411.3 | -0.39 nm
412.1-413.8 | -0.15 nm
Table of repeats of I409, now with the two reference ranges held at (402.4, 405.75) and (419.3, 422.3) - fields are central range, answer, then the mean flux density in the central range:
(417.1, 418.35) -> 0.03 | 3.36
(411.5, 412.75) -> -0.07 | 3.74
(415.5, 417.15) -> 0.10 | 3.26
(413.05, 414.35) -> -0.10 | 3.78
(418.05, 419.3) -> 0.03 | 3.33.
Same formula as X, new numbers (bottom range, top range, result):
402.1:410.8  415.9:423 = 0.90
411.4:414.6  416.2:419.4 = 0.88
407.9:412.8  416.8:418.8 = 0.88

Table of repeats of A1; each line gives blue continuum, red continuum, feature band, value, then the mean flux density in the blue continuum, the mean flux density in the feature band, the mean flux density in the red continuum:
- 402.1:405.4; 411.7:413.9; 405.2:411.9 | -0.307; 3.71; 3.92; 3.77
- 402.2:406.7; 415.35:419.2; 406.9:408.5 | -0.132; 3.71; 3.92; 3.36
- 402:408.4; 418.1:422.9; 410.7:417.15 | -0.351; 3.74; 3.69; 3.31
